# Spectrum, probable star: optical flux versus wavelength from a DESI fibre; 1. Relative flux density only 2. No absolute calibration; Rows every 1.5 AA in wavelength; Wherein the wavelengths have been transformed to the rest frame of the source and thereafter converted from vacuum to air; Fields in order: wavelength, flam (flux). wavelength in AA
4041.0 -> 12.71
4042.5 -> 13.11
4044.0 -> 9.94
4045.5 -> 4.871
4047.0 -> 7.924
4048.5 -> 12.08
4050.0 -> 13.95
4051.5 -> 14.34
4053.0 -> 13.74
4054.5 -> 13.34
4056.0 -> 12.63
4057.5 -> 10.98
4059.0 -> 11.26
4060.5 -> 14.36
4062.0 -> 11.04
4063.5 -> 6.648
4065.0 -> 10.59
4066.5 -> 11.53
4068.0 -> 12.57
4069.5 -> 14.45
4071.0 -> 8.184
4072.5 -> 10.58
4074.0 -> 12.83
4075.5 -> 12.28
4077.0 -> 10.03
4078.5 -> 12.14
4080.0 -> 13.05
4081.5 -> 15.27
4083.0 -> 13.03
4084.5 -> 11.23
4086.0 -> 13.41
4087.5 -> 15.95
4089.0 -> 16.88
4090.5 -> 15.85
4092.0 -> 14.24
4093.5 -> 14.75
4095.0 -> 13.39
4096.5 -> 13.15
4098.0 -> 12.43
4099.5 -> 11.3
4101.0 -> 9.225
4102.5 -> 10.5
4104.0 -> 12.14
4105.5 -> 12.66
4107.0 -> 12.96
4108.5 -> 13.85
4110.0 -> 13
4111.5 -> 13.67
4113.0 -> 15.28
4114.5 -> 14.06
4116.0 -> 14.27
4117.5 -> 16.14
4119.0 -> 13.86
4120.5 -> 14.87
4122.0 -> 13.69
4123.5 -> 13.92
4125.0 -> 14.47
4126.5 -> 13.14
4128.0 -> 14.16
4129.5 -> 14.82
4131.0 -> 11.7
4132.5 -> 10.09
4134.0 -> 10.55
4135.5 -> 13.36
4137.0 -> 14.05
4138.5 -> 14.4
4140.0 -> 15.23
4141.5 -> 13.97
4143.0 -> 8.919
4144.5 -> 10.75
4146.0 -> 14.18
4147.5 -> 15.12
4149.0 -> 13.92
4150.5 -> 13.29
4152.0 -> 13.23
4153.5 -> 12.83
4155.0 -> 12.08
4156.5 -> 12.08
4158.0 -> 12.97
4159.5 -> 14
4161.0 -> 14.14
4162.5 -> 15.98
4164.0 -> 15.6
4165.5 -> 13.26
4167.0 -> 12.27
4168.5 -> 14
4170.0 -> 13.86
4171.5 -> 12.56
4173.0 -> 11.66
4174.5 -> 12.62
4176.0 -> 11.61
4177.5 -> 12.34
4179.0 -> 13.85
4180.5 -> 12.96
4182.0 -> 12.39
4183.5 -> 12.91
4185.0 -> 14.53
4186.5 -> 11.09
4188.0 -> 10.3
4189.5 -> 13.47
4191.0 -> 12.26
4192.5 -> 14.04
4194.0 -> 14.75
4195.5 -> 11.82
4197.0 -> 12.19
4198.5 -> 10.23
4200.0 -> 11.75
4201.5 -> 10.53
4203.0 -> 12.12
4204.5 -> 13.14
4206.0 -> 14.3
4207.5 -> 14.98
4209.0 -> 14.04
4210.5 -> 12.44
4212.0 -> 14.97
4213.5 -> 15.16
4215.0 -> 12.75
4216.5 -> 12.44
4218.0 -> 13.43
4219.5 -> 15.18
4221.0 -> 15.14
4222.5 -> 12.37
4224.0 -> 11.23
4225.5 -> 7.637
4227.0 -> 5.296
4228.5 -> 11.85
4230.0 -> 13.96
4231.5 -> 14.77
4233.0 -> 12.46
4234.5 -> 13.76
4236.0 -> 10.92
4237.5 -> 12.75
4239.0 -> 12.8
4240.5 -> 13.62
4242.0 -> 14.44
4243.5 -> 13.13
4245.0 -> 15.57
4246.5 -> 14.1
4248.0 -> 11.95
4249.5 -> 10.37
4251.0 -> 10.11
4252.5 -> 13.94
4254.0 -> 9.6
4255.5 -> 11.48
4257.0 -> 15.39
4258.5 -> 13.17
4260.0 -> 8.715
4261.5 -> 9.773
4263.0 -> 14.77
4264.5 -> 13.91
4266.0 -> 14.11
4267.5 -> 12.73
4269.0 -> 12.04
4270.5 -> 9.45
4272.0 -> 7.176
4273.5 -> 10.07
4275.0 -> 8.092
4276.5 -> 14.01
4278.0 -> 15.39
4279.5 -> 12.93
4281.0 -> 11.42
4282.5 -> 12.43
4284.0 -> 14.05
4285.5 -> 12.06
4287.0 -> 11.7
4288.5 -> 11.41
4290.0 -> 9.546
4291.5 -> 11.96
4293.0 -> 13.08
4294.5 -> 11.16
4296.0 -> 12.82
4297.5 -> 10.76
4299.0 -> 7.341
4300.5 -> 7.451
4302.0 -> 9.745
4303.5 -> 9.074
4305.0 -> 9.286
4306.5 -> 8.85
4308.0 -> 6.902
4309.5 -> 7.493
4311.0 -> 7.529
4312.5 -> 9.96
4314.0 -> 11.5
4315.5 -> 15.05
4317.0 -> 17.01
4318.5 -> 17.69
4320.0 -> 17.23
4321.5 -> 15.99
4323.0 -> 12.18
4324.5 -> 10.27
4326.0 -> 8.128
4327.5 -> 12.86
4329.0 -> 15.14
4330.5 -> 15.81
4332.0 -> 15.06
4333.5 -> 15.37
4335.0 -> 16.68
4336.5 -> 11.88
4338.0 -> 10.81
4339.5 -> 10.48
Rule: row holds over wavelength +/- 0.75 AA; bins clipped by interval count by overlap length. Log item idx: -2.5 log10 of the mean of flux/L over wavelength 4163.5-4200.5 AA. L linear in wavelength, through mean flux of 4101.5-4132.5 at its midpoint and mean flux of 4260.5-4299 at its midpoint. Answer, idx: 0.01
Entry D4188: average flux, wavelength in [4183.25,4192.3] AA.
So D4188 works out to 12.5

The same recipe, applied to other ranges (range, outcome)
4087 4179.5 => 13.4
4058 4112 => 12.5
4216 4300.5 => 12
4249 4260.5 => 11.7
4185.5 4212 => 12.6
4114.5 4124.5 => 14.4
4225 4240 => 11.7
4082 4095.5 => 14.3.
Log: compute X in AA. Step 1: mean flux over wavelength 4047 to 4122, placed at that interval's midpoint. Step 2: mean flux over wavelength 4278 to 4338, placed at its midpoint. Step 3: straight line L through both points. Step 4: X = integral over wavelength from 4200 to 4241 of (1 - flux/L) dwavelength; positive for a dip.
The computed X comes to -1.3 AA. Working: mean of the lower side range 12.8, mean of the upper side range 12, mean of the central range 12.7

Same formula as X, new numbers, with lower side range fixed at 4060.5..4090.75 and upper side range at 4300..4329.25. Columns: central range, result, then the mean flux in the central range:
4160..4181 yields -2.4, 13.3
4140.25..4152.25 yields -0.9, 13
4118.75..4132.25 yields -1.7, 13.7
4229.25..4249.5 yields -2.7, 13.3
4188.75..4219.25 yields -3.1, 13.1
